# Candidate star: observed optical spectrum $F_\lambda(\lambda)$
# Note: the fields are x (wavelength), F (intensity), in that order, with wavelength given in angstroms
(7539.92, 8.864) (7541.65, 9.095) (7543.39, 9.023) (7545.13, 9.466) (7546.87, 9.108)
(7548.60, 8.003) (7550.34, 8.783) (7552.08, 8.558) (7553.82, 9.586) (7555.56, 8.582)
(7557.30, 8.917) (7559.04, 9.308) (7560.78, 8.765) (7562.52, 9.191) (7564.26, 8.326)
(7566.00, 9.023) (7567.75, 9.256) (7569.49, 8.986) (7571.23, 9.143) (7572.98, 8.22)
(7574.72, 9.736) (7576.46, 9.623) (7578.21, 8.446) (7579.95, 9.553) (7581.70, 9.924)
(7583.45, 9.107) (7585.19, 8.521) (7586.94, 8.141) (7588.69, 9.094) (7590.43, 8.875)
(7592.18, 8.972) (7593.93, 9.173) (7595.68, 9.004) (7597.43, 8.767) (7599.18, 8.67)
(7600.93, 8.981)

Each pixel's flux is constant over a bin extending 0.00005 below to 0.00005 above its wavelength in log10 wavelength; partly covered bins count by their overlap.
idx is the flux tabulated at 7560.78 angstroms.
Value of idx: 8.765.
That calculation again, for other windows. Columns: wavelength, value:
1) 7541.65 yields 9.095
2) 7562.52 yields 9.191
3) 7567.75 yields 9.256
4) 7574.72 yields 9.736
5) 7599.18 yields 8.67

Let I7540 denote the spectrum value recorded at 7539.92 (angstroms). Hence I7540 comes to 8.864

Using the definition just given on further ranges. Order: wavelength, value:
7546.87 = 9.108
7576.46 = 9.623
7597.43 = 8.767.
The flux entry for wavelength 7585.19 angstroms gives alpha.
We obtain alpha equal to 8.521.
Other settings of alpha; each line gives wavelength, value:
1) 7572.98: 8.22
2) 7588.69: 9.094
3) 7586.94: 8.141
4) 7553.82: 9.586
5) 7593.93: 9.173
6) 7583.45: 9.107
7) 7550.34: 8.783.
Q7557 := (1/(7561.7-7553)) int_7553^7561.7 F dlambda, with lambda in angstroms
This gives 9.03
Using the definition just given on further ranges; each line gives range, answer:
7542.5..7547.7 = 9.18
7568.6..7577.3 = 9.15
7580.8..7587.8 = 8.92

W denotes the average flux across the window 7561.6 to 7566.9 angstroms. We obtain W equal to 8.84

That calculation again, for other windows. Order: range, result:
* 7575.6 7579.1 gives 9.04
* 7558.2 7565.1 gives 8.9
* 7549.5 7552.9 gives 8.67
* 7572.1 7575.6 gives 8.99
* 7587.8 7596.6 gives 9.02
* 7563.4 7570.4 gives 8.9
